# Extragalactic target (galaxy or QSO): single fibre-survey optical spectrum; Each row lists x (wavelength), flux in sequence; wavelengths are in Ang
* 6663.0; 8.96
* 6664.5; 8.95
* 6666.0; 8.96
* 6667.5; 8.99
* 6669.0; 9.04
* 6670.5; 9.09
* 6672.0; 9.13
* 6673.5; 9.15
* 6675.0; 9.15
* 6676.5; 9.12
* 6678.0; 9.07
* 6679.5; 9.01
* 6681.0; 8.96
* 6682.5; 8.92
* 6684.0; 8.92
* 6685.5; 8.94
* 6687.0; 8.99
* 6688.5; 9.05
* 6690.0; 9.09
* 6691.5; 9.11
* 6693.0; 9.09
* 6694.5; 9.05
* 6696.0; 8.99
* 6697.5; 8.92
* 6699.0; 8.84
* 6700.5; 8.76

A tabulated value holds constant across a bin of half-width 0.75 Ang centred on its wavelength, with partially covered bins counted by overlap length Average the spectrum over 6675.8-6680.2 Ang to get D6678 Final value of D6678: 9.07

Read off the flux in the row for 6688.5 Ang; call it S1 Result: 9.05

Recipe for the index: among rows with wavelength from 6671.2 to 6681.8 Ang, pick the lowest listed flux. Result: 8.96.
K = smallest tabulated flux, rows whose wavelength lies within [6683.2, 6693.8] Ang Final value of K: 8.92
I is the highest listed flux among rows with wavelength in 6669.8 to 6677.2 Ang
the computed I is 9.15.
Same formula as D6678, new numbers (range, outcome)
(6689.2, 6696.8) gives 9.06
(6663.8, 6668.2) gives 8.97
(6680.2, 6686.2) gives 8.94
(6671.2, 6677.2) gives 9.14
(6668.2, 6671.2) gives 9.06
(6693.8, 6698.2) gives 8.99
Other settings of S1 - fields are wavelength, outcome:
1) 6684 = 8.92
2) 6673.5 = 9.15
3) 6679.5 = 9.01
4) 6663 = 8.96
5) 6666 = 8.96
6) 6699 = 8.84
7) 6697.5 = 8.92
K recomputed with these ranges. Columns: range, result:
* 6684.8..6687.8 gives 8.94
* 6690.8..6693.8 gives 9.09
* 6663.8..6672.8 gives 8.95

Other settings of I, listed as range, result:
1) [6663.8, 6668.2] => 8.99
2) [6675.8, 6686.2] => 9.12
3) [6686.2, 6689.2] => 9.05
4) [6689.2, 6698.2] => 9.11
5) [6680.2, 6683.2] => 8.96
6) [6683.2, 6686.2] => 8.94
